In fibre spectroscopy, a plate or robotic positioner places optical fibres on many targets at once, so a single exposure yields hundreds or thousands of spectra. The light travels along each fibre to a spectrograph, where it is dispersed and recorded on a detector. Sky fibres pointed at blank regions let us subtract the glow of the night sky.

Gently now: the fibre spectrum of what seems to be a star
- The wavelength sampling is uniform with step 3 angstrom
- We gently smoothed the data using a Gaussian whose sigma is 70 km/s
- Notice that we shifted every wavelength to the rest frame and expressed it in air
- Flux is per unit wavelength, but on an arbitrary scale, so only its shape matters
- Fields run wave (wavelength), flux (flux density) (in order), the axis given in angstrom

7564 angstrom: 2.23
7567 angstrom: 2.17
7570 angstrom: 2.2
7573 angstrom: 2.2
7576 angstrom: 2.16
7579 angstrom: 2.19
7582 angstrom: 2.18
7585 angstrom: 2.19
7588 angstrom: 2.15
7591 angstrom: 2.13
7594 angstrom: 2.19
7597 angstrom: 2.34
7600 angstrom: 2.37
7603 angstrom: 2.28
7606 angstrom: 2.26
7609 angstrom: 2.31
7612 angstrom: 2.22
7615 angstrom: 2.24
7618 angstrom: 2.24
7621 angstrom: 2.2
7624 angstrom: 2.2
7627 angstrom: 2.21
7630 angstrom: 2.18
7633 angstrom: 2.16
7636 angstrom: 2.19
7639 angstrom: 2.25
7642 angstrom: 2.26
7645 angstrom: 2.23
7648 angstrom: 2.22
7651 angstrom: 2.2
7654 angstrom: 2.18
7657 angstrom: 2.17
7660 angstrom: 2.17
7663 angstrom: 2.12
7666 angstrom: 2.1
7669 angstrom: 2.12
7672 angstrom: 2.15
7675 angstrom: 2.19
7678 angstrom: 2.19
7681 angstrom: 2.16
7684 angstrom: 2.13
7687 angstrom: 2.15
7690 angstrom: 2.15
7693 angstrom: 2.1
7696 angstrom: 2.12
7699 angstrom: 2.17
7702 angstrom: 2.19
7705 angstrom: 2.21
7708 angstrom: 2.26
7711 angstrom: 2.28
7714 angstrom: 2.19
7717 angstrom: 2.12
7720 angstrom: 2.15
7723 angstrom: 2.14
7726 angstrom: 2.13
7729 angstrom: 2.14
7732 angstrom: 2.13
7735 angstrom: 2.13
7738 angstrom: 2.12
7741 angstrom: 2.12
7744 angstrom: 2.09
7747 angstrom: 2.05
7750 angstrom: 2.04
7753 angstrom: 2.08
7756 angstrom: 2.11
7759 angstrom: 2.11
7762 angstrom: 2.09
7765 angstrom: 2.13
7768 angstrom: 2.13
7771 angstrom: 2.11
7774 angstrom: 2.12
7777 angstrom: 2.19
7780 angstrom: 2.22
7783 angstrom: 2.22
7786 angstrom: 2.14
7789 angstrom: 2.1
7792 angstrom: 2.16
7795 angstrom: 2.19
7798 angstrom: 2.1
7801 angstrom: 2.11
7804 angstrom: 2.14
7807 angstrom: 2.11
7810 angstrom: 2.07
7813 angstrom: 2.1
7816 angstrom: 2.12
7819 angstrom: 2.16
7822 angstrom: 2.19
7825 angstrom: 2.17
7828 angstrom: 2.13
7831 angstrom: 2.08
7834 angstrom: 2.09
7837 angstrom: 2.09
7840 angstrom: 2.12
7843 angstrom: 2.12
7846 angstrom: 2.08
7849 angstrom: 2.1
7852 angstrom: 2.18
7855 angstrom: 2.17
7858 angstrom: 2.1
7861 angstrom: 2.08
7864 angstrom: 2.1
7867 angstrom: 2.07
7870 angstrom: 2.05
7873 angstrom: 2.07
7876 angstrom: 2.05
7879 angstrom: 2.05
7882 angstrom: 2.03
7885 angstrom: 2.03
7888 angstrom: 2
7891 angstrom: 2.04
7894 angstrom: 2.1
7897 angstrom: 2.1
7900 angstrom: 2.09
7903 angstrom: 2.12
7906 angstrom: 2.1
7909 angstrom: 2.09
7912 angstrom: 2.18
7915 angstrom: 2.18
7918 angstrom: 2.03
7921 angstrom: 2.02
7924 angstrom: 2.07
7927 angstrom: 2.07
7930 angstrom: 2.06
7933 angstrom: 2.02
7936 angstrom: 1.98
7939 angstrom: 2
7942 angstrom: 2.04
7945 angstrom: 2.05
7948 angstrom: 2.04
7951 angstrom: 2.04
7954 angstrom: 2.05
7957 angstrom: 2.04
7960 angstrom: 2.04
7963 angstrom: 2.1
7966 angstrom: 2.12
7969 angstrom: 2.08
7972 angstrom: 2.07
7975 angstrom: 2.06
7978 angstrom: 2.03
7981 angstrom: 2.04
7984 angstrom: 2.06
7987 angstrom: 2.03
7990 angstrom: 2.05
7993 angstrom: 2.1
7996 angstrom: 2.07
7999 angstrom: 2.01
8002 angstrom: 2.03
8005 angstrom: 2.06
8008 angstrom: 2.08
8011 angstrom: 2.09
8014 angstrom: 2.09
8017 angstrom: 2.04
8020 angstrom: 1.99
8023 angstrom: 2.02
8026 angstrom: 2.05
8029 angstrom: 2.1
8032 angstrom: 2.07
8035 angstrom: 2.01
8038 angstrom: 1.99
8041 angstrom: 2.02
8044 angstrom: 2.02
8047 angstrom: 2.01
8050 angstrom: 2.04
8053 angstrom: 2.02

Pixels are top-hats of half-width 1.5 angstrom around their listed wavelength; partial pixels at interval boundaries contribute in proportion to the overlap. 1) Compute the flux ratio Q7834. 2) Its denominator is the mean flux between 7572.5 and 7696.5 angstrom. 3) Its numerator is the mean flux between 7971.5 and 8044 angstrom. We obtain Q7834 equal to 0.9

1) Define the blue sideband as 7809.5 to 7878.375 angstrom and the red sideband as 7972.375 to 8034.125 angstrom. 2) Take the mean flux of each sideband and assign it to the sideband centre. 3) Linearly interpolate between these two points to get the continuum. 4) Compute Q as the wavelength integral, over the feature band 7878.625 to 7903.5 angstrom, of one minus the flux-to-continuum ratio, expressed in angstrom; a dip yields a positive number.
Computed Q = 0.4 angstrom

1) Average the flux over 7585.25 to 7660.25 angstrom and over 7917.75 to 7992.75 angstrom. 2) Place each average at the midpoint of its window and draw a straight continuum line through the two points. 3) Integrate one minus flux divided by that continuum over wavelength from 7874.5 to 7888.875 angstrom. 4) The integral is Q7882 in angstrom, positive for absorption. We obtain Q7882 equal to 0.4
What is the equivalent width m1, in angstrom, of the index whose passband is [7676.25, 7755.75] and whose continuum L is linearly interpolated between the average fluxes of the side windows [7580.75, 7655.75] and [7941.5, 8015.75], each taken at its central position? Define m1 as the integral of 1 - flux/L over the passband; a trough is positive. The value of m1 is 1.3 angstrom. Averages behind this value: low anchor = 2.22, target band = 2.14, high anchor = 2.06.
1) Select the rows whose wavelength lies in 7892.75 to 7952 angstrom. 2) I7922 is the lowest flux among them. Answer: 1.98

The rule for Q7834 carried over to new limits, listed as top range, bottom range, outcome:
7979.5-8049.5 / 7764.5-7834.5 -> 0.96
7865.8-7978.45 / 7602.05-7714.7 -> 0.94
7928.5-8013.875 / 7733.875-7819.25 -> 0.97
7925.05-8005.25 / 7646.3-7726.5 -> 0.95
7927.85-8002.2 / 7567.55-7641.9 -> 0.92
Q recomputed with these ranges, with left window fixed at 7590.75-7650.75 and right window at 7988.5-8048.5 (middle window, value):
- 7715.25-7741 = 0.6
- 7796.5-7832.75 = 0.3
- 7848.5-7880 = 0.4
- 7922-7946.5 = 0.6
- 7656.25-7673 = 0.6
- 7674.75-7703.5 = 0.6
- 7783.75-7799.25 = 0.1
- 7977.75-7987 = 0.1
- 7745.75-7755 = 0.5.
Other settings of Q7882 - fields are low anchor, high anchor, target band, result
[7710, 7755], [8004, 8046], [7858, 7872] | 0.1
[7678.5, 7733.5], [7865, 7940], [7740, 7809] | 0.1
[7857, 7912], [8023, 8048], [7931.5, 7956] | 0.4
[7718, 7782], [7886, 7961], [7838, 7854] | -0.2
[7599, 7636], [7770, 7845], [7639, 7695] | 1.0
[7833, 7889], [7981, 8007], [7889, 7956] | 0.1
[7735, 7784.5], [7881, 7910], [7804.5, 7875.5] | -0.7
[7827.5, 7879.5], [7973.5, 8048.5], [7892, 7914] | -0.3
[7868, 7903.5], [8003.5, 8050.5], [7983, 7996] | -0.1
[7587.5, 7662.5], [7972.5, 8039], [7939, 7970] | 0.2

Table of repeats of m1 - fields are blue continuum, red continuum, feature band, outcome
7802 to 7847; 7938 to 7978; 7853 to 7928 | 0.3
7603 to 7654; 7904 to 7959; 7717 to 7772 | 1.3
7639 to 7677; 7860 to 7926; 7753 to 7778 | 0.1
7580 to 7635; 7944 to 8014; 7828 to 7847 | 0.2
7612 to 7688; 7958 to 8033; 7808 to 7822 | 0.0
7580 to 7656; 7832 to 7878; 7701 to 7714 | -0.3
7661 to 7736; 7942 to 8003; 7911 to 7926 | -0.1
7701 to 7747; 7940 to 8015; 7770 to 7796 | -0.3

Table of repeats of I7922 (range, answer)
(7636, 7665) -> 2.12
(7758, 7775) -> 2.09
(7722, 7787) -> 2.04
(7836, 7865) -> 2.08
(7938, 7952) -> 2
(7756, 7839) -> 2.07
